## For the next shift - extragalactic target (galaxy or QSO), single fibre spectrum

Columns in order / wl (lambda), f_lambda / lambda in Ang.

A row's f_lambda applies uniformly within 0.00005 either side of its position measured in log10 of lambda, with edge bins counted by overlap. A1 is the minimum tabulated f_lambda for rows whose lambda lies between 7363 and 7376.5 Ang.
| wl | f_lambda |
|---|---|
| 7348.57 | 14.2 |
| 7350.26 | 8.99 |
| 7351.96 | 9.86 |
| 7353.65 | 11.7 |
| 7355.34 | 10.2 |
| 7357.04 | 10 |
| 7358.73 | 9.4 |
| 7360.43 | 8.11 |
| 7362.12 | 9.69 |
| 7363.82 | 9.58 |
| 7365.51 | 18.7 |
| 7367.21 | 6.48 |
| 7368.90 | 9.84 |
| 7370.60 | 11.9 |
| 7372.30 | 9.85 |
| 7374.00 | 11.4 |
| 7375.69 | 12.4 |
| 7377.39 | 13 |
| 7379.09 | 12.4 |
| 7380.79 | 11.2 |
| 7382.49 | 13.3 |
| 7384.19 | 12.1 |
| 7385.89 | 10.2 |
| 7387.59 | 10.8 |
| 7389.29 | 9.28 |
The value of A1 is 6.48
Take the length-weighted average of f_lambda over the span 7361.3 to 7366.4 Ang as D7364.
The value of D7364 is 12.6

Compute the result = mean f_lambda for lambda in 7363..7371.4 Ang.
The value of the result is 11.3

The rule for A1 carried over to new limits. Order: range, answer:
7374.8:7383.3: 11.2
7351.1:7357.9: 9.86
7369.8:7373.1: 9.85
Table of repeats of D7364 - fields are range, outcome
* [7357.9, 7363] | 9.06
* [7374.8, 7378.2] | 12.7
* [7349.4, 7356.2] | 10.2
